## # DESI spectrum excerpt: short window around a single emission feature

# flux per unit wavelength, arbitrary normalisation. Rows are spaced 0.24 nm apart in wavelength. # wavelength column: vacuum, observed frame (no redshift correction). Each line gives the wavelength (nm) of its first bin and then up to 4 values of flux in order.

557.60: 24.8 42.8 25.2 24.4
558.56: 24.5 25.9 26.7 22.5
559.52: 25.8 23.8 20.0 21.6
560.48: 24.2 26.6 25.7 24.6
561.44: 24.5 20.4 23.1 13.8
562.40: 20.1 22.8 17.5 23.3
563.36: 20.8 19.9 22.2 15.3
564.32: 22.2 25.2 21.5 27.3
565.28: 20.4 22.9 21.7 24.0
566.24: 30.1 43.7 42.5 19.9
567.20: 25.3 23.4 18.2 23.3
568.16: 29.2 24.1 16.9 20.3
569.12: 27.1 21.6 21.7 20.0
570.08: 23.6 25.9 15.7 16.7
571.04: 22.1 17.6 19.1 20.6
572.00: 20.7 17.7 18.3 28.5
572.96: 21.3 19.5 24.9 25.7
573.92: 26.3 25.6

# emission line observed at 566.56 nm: [O III]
